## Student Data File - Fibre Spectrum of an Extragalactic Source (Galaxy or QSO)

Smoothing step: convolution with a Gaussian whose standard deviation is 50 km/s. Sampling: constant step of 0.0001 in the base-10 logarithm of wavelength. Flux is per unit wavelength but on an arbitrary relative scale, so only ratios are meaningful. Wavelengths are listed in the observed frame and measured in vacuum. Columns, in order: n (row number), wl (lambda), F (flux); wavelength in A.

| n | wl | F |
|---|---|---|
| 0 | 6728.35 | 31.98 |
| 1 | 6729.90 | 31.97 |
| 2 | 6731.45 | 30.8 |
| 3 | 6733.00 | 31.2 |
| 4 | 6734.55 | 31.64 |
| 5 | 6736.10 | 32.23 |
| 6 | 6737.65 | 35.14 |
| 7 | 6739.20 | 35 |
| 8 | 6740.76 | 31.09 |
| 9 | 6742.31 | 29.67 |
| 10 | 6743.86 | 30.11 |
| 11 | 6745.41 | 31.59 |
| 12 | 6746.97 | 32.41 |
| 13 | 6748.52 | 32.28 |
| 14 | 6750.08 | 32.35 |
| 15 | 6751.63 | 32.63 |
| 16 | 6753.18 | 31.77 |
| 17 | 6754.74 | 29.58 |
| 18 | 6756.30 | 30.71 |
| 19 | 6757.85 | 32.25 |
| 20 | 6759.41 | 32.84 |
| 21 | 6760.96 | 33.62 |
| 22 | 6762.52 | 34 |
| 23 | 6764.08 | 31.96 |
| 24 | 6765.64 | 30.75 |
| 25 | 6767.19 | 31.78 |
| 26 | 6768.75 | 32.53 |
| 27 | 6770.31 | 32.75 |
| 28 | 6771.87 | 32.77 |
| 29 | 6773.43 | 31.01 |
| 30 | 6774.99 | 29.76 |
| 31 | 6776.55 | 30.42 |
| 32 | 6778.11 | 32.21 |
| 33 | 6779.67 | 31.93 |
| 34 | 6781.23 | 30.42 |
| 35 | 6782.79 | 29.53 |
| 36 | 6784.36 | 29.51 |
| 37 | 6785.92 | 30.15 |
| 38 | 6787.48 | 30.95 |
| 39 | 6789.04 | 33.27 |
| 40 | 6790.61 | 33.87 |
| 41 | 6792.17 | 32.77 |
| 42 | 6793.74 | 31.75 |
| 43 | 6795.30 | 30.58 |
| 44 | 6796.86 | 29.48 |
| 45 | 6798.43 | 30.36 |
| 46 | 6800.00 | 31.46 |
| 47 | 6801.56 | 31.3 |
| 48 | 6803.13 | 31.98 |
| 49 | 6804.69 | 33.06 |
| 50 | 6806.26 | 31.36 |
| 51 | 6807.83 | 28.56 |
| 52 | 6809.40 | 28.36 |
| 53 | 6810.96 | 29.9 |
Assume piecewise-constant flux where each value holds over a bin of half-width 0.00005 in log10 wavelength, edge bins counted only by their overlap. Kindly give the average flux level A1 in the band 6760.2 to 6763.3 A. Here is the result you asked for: 33.8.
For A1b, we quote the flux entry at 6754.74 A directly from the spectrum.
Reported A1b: 29.58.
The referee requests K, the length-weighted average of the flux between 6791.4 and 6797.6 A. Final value 31.2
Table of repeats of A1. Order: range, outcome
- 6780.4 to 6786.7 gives 29.9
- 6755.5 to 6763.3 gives 32.7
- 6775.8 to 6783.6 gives 30.9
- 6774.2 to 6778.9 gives 30.8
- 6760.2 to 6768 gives 32.4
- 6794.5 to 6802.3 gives 30.7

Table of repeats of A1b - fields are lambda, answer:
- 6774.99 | 29.76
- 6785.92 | 30.15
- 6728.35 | 31.98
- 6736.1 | 32.23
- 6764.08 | 31.96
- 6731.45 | 30.8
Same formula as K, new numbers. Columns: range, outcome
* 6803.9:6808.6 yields 31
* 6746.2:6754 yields 32.3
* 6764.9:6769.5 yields 31.7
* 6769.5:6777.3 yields 31.3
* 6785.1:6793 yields 32.2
